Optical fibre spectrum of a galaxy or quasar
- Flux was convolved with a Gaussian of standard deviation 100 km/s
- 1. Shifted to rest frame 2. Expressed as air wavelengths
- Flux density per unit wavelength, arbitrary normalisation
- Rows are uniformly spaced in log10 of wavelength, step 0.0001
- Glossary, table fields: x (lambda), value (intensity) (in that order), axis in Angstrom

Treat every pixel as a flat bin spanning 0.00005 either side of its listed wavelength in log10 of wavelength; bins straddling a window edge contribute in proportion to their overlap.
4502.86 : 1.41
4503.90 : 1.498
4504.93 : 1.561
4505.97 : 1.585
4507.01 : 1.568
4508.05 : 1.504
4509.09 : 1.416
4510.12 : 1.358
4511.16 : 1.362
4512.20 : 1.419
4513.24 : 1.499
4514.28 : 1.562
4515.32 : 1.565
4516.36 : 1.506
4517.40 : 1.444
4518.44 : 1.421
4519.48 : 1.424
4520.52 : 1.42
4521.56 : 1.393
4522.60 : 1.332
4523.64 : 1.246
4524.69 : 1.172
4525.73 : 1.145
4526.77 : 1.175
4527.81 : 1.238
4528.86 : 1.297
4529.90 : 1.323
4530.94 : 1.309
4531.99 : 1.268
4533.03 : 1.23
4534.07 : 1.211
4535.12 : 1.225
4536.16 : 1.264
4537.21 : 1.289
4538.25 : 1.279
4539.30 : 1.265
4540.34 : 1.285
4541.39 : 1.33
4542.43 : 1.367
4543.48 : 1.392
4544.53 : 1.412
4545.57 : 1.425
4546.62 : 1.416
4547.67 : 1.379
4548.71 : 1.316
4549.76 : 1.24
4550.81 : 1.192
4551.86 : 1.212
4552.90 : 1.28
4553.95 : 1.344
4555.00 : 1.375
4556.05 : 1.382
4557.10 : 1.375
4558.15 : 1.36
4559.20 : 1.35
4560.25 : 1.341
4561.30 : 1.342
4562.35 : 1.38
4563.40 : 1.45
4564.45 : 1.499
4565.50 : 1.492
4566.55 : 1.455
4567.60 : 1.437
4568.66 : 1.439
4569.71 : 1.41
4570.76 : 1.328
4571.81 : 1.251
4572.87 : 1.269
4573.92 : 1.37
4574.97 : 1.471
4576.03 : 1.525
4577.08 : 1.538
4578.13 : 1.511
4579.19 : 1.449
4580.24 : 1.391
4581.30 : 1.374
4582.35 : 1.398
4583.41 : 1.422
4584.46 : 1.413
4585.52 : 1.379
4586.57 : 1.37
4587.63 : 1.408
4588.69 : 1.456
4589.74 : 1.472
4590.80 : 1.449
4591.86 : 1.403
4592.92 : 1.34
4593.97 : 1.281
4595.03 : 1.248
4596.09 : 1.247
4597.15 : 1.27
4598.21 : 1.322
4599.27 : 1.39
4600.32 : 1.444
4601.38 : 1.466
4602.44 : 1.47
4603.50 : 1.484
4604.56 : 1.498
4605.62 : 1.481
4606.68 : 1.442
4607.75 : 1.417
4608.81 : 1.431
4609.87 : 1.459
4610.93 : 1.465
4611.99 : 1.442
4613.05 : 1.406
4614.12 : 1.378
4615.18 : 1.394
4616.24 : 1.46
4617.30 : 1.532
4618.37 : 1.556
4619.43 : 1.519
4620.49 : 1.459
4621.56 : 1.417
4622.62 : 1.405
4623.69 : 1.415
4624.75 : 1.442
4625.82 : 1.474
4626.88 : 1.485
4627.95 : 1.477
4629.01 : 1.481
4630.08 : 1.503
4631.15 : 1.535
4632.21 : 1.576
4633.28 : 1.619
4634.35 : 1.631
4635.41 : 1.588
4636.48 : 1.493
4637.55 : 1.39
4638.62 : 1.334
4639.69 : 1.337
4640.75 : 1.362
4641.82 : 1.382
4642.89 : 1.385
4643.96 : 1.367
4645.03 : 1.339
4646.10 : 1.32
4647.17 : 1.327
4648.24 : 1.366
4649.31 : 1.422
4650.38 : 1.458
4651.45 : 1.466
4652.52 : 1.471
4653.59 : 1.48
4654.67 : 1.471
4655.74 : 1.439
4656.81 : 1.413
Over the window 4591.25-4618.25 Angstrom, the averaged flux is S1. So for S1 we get 1.41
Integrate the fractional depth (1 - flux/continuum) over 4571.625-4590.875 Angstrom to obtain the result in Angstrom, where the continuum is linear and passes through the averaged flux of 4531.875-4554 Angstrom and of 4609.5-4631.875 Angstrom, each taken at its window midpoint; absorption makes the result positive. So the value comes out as -0.5 Angstrom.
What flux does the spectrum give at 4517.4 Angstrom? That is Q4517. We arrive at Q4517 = 1.444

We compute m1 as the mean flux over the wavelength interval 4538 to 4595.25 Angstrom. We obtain 1.38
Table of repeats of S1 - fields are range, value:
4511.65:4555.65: 1.33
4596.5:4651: 1.44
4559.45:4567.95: 1.42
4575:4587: 1.44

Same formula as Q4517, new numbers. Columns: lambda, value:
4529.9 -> 1.323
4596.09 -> 1.247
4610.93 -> 1.465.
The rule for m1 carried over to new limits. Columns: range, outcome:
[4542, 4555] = 1.33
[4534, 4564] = 1.33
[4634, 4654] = 1.41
